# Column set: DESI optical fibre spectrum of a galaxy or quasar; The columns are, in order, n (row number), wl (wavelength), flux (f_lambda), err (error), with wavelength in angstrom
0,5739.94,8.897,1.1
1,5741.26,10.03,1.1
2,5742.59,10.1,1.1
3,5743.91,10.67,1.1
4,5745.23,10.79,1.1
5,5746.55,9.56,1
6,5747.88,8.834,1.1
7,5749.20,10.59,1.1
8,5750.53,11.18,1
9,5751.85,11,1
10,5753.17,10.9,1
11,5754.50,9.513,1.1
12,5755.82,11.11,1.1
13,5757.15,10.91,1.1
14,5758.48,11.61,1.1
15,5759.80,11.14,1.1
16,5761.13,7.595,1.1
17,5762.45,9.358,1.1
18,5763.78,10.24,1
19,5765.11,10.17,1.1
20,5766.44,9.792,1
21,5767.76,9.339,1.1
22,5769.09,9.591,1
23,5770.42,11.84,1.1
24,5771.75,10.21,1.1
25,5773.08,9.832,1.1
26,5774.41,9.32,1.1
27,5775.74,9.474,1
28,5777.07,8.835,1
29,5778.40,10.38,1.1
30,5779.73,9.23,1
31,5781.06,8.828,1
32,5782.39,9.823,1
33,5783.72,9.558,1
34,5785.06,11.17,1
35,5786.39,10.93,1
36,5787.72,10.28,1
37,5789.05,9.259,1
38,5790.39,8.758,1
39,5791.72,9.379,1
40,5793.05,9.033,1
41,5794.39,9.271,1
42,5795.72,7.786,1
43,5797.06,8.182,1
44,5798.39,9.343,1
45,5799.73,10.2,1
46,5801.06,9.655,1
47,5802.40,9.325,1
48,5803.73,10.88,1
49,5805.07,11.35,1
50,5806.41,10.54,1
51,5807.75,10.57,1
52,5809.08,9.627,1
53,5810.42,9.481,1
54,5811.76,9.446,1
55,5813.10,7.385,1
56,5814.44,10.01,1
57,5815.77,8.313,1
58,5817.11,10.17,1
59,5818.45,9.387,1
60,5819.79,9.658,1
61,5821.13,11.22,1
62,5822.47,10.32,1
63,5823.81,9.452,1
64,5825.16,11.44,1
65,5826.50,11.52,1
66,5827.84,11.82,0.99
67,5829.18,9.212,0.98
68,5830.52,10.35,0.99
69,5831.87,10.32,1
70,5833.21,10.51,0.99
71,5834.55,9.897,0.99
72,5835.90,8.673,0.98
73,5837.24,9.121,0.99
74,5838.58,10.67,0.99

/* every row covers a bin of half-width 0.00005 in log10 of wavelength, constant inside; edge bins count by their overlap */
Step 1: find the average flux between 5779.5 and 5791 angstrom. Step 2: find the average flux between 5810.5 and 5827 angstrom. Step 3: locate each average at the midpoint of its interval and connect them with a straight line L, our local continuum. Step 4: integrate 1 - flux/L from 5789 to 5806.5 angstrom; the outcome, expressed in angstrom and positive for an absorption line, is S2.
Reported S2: 0.6 angstrom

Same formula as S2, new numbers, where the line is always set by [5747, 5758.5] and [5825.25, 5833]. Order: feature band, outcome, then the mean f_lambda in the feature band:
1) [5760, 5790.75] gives 2.4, 9.76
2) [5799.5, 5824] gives 1.9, 9.85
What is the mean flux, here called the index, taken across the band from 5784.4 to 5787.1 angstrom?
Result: 11.1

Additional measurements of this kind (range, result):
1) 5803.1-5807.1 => 10.9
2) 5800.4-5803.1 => 9.52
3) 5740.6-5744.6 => 10.3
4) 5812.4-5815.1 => 8.69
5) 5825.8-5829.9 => 10.9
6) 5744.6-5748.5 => 9.72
